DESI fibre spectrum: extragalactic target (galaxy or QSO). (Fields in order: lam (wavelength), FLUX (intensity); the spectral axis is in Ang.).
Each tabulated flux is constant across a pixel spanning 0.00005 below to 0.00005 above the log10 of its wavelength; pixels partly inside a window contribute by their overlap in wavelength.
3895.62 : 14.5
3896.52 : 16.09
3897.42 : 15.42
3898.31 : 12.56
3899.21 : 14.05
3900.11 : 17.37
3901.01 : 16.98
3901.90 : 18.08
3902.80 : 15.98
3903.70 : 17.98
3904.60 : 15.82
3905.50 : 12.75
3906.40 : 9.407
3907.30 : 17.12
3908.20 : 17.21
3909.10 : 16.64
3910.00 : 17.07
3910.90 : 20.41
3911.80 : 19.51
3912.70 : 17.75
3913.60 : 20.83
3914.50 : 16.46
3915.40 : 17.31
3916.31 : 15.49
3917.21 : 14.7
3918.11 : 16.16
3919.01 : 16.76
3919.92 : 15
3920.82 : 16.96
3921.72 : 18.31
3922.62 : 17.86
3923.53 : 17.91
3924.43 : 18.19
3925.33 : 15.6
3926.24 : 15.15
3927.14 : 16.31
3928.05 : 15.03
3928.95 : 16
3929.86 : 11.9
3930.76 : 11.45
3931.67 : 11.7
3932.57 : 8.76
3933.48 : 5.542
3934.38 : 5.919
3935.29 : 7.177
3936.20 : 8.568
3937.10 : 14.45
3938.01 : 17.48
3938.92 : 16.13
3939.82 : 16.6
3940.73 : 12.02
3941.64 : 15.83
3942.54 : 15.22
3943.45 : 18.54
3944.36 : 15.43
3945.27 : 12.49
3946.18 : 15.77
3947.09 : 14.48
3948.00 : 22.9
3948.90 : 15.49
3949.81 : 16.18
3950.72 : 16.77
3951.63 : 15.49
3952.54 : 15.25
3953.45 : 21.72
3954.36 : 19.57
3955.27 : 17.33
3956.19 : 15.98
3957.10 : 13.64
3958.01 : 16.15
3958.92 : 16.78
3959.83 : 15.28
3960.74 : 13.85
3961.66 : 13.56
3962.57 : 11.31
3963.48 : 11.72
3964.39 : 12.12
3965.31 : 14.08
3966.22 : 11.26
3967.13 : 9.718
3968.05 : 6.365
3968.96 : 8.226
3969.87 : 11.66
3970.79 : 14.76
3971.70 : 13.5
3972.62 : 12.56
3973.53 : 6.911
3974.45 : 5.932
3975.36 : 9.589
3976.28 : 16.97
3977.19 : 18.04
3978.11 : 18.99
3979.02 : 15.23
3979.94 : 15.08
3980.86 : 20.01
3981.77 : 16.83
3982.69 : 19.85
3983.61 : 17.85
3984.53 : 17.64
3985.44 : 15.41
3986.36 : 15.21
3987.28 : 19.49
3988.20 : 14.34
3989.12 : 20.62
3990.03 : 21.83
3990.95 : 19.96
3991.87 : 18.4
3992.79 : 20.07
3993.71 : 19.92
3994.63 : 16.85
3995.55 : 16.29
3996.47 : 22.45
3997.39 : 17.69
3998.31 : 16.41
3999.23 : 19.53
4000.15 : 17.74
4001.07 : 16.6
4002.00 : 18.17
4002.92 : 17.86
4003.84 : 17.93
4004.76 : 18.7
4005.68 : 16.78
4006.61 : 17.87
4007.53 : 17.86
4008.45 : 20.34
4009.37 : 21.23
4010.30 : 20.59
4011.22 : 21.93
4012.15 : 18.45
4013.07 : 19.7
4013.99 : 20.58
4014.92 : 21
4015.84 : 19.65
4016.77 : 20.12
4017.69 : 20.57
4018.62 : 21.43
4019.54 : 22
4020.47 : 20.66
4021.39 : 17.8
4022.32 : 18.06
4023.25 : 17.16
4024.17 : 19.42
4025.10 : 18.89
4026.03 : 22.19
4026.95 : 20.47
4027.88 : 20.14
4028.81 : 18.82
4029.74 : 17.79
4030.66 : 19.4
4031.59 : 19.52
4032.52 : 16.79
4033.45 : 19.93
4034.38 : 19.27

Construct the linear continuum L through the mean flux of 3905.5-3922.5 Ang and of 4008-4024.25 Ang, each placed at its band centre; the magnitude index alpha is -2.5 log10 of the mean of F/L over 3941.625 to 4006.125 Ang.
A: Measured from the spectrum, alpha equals 0.18 mag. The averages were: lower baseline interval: 16.8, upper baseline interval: 20.1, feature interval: 15.9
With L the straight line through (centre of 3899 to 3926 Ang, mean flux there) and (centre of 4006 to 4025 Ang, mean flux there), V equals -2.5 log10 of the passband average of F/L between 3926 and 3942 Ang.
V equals 0.36 mag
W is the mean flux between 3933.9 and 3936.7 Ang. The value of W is 7.35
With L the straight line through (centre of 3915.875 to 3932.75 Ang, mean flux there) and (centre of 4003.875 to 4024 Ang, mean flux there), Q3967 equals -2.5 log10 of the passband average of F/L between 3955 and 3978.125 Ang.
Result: 0.33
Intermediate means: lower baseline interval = 15.3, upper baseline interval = 19.6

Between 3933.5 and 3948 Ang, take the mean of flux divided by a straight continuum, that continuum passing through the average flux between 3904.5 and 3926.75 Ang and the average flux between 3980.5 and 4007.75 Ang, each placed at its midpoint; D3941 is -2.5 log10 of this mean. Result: 0.239 mag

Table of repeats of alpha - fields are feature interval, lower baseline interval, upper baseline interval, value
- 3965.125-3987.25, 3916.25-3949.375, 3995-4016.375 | 0.23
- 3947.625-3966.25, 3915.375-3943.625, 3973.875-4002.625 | 0.00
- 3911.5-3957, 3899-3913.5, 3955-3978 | -0.04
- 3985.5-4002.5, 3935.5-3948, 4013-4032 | -0.02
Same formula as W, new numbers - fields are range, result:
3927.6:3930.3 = 14.3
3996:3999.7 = 19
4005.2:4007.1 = 17.3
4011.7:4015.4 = 20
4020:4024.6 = 18.6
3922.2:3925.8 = 17.4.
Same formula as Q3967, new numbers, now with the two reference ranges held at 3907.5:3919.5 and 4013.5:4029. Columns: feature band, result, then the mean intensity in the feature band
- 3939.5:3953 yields 0.15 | 15.9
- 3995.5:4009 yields 0.07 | 18.2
